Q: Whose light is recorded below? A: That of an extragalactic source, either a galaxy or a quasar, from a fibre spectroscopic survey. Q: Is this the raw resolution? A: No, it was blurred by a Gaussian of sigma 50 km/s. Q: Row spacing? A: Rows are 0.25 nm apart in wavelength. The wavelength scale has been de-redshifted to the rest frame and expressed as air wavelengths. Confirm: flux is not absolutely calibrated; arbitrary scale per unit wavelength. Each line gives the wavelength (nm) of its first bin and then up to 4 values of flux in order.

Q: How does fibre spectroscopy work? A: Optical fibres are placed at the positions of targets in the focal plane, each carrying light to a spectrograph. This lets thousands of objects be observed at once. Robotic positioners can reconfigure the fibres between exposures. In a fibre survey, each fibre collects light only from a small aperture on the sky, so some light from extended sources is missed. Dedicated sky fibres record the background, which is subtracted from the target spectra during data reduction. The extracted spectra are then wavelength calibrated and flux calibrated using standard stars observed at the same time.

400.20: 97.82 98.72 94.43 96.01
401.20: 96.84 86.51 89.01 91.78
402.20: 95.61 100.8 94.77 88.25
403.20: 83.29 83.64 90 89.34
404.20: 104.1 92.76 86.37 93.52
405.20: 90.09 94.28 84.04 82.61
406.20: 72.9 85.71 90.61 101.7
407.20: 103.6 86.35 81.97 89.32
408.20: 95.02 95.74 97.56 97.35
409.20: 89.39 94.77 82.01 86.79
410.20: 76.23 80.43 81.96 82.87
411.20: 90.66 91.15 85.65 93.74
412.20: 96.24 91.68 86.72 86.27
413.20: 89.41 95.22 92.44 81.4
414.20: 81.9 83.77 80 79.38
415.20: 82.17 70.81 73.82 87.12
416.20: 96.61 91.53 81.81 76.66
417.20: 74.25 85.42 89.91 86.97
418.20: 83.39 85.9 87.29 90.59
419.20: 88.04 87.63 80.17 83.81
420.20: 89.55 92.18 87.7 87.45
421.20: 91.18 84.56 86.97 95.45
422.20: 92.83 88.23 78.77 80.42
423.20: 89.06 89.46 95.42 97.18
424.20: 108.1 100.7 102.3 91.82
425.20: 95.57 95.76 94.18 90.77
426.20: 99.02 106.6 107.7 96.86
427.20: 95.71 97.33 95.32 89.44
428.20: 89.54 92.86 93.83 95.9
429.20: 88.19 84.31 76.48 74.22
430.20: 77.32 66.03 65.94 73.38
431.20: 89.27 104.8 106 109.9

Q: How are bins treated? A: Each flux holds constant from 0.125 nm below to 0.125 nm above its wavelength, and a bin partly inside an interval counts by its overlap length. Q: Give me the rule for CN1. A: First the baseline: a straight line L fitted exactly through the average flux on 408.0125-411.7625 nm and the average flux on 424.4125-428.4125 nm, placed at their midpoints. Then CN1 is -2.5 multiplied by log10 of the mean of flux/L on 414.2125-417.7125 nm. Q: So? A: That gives 0.118 mag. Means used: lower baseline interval 88.6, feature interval 82.1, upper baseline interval 96.6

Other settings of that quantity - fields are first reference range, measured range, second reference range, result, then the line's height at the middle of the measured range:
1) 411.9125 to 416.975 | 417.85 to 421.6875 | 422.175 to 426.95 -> 0.043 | 90.6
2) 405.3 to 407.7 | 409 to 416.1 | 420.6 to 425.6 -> 0.052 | 89.9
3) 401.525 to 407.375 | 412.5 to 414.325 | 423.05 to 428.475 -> 0.064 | 93.1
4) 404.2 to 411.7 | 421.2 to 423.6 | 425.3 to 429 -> 0.080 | 94.3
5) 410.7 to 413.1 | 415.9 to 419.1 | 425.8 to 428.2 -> 0.075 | 92.1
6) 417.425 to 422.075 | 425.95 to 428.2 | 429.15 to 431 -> -0.230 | 78.9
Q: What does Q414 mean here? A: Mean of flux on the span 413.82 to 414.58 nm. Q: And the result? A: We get 82.4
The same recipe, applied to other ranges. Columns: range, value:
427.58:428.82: 92.2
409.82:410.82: 81.4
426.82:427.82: 96.4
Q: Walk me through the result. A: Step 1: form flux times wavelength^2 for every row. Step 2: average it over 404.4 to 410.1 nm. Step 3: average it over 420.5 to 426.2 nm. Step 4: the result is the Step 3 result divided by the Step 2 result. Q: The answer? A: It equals 1.11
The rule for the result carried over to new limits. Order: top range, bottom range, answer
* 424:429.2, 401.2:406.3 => 1.20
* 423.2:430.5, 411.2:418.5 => 1.15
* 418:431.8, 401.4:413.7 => 1.09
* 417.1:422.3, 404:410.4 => 1.03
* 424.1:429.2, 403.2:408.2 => 1.19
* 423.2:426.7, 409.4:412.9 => 1.20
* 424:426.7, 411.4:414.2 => 1.17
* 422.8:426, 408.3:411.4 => 1.15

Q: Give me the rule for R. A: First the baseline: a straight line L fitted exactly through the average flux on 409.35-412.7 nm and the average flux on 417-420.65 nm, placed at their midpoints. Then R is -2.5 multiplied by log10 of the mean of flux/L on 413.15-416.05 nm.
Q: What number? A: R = 0.05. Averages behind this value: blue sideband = 87.2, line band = 82.9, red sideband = 85.9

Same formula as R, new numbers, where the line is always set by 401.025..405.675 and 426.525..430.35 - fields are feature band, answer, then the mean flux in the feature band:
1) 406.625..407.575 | -0.05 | 95.8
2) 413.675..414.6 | 0.09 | 83.9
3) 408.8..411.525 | 0.06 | 86.7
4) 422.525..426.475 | -0.04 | 94.3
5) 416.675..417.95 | 0.11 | 82.1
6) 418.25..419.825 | 0.05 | 86.5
